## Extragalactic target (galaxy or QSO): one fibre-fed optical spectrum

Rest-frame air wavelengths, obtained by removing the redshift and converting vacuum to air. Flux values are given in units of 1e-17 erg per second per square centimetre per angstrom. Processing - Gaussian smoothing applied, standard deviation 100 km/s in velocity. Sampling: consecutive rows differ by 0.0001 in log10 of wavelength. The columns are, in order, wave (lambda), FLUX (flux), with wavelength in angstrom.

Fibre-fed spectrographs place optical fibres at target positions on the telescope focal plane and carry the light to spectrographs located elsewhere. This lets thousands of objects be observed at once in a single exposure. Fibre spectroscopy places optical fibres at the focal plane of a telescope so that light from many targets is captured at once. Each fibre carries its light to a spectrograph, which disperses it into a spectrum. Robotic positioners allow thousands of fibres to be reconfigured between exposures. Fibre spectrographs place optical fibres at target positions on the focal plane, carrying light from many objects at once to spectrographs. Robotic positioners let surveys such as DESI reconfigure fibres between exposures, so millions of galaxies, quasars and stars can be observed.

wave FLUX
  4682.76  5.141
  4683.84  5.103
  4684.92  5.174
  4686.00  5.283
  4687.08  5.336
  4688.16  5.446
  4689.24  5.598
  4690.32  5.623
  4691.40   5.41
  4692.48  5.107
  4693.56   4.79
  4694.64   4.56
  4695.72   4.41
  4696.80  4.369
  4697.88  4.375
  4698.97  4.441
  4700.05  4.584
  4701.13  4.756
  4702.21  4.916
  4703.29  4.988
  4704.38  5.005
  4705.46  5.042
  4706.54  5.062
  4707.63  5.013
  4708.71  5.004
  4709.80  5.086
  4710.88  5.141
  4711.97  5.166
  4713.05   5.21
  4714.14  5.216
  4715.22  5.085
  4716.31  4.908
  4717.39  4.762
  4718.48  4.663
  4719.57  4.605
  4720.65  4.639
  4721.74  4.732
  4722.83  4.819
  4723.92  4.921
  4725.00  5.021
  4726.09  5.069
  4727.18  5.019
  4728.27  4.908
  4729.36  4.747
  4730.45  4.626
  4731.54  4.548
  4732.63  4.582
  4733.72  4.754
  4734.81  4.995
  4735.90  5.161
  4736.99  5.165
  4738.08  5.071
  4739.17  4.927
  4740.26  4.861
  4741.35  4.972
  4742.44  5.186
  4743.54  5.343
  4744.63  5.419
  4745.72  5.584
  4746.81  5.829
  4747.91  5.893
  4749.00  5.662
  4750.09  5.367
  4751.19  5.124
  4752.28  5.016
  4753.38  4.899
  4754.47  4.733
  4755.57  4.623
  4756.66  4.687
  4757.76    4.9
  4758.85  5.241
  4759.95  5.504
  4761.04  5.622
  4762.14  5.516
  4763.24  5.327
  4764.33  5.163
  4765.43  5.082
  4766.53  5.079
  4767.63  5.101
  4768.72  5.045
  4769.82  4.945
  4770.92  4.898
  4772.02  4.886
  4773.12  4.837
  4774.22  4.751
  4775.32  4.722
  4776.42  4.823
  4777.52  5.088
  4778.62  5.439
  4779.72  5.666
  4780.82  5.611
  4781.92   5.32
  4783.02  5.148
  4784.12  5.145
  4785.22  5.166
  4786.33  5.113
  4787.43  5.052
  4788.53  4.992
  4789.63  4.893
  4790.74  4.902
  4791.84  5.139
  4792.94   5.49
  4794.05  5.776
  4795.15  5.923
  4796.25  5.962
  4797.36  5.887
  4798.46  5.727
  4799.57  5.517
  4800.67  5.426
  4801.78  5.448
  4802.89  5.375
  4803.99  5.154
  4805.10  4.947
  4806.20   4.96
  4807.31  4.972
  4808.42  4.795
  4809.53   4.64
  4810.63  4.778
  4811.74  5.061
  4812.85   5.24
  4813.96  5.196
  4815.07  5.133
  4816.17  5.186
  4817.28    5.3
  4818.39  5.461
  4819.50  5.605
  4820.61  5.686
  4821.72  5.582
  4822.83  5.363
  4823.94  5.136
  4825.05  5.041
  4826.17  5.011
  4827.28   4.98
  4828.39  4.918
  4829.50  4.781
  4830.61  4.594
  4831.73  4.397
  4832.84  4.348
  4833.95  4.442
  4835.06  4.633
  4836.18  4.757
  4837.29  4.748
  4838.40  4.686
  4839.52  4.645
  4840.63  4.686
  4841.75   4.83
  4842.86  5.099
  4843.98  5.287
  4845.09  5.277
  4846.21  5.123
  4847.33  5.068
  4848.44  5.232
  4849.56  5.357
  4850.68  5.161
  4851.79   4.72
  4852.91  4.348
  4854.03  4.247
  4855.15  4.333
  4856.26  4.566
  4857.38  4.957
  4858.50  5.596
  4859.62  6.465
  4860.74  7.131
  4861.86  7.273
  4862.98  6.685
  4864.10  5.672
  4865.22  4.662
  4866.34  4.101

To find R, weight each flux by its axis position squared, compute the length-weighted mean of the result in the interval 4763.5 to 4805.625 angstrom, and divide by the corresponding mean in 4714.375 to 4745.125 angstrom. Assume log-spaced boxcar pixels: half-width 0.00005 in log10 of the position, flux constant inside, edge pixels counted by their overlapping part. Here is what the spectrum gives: 1.09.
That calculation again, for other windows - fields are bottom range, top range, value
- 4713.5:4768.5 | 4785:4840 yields 1.04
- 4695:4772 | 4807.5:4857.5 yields 1.03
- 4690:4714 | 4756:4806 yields 1.10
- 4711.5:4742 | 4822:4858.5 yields 1.04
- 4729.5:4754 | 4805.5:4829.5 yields 1.03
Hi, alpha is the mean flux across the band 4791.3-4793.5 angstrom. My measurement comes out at 5.31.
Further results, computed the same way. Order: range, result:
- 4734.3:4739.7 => 5.07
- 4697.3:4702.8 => 4.62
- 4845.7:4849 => 5.14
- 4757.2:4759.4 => 5.07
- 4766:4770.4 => 5.04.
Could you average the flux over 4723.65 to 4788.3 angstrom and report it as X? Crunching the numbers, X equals 5.1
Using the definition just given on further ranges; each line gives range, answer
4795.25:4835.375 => 5.14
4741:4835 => 5.17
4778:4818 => 5.26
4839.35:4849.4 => 5.06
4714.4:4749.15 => 5.01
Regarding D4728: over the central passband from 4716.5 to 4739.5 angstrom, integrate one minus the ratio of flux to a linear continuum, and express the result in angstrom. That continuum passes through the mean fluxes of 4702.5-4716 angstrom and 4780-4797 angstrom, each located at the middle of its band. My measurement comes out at 1.30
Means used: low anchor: 5.08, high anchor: 5.32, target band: 4.84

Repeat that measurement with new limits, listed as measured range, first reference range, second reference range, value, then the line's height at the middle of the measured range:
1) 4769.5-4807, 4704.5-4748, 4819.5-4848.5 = -2.0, 4.97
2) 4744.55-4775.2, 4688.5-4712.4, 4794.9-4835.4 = -0.7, 5.04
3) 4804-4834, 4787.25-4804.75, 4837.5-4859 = 0.9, 5.19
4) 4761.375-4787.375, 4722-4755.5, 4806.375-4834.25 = -0.4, 5.05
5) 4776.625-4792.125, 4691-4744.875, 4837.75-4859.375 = -0.9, 4.91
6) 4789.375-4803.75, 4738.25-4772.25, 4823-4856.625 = -1.4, 5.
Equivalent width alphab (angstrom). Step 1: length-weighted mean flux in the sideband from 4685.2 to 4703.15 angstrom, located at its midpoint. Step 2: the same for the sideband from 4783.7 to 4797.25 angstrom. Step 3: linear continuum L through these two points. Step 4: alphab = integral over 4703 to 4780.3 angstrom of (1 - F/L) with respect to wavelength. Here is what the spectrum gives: 1.2 angstrom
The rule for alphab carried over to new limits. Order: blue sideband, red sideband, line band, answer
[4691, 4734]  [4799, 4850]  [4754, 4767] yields -0.5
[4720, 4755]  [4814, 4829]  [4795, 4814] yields -0.2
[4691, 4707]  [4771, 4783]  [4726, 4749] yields -0.7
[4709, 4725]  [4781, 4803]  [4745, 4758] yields -0.2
